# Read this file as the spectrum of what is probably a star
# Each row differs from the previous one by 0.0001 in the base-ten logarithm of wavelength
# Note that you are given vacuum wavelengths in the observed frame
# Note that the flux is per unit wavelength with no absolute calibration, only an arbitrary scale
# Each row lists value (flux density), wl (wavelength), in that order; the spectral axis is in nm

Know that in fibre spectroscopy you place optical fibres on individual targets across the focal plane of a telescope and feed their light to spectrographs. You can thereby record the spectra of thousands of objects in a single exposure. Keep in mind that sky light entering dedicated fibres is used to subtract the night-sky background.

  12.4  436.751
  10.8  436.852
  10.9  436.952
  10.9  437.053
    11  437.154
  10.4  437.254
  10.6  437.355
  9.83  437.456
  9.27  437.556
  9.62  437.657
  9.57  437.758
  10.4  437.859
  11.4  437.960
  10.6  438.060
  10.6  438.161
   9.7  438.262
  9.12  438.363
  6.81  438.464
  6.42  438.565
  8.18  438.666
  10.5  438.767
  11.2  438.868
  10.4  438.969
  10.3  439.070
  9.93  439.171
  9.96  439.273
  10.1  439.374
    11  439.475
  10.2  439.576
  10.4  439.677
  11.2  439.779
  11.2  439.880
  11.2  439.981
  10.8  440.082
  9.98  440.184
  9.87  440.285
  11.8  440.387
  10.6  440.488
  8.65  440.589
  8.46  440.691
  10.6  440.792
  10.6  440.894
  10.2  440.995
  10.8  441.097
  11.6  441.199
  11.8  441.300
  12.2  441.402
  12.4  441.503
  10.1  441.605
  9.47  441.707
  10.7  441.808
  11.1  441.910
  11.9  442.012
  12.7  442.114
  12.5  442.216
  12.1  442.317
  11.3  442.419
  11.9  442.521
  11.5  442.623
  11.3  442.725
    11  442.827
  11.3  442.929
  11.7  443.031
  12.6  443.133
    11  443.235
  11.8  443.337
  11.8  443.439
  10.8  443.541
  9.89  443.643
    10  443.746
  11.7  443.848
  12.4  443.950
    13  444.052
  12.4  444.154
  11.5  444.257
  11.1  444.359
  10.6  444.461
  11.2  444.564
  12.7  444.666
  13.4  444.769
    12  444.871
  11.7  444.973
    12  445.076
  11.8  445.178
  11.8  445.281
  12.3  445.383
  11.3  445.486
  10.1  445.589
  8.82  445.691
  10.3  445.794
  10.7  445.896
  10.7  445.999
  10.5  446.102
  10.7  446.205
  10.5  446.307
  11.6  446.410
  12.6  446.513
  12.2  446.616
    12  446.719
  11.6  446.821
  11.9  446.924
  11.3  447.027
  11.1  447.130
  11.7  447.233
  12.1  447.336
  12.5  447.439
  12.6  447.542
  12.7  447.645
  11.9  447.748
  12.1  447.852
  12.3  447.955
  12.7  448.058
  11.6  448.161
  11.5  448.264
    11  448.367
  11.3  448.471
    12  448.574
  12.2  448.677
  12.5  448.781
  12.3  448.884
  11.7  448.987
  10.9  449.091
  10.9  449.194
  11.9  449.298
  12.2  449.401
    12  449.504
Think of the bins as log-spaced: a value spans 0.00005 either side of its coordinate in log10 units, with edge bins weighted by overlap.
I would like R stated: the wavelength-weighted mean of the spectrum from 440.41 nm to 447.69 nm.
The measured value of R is 11.4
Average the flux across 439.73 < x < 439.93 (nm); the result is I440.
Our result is 11.2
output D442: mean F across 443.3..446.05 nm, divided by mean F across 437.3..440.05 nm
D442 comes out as 1.14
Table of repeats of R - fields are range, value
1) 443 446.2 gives 11.4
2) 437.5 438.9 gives 9.51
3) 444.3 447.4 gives 11.4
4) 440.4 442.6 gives 11.1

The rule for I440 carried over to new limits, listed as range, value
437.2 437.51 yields 10.3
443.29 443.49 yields 11.8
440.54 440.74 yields 8.53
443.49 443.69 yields 10.4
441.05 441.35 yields 11.4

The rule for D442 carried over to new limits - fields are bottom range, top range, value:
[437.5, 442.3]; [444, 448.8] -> 1.12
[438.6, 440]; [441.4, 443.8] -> 1.10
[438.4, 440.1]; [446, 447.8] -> 1.17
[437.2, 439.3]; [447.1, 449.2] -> 1.22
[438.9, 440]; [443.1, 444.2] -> 1.10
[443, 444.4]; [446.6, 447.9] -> 1.04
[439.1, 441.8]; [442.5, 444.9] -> 1.10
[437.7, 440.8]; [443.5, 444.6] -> 1.13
